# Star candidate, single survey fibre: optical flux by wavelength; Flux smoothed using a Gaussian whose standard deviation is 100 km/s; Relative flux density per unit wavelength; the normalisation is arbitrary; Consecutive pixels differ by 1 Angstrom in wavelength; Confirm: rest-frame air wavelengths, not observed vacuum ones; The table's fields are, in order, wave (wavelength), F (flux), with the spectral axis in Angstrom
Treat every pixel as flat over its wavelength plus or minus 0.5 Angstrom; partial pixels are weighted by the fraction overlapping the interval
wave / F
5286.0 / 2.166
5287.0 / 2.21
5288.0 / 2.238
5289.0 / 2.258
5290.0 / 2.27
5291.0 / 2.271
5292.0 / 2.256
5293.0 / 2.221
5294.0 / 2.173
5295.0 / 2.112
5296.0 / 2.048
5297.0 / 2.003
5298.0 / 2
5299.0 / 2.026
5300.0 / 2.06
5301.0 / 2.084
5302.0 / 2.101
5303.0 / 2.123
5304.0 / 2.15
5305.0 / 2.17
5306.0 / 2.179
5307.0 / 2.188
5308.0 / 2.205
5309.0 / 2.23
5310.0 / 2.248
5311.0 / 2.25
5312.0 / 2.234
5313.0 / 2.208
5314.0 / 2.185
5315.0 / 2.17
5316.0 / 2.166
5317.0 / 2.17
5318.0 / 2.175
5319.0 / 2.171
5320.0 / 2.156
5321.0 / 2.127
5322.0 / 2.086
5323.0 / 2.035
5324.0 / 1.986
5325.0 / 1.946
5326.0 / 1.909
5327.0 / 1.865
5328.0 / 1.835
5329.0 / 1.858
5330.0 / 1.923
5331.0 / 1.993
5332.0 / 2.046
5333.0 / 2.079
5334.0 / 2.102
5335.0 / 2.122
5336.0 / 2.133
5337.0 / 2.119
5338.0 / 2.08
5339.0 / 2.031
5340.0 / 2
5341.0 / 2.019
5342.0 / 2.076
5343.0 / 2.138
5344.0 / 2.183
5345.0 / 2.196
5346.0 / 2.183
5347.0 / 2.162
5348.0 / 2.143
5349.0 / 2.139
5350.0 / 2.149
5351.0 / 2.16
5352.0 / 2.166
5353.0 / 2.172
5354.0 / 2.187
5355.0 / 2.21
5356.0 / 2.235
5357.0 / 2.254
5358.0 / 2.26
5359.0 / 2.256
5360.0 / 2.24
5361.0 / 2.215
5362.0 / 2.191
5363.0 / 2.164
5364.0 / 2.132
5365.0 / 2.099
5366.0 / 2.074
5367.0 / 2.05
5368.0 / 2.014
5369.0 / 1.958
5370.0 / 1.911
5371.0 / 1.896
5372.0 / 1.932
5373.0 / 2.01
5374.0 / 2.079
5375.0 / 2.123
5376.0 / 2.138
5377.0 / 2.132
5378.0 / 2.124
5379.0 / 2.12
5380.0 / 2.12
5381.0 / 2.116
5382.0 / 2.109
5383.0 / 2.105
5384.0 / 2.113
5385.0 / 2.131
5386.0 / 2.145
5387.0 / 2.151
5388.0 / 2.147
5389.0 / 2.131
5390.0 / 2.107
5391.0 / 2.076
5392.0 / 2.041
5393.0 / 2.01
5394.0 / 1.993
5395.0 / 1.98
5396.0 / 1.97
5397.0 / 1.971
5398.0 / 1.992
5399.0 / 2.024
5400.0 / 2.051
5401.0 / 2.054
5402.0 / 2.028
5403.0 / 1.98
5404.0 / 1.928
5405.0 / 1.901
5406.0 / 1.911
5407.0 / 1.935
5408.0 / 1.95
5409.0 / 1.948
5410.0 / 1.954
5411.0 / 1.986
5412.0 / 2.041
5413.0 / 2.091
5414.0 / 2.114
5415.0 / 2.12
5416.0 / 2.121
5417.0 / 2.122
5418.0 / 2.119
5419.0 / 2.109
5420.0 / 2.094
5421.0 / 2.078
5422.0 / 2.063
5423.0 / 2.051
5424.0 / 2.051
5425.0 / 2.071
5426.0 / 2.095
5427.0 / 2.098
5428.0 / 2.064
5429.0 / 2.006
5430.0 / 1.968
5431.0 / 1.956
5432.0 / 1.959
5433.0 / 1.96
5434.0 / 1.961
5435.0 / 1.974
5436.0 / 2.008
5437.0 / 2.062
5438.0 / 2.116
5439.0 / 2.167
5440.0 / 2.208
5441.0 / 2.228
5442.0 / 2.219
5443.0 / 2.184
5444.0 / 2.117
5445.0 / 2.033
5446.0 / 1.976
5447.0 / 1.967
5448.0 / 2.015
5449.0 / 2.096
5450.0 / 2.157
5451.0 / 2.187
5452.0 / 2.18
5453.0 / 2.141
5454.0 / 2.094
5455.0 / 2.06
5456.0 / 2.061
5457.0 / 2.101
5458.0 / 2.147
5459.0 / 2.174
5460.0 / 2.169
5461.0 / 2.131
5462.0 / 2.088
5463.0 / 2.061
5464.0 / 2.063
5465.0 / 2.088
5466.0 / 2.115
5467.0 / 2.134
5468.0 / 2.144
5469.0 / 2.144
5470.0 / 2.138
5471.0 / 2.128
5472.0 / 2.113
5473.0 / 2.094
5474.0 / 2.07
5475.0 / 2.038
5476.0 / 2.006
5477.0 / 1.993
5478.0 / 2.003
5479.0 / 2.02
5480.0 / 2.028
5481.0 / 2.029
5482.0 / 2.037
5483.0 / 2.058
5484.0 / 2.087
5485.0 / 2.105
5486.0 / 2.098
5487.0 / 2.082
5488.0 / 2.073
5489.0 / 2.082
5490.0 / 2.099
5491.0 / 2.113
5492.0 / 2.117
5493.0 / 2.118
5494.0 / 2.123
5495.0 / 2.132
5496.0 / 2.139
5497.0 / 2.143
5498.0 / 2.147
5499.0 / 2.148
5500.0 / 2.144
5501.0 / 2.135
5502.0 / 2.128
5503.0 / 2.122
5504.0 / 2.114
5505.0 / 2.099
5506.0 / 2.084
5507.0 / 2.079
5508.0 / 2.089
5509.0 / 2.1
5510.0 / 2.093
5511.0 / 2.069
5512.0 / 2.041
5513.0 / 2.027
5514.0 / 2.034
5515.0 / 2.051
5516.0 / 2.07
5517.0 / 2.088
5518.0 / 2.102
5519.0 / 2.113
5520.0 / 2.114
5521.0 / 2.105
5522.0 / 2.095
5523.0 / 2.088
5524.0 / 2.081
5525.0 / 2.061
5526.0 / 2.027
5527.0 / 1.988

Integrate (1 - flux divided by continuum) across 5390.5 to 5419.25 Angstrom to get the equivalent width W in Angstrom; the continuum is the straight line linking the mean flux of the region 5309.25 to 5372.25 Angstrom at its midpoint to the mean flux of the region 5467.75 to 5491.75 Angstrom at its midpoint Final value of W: 1.0 Angstrom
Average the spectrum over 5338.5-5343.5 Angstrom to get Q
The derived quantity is 2.05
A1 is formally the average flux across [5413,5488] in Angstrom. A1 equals 2.08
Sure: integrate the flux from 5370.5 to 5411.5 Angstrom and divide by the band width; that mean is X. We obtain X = 2.04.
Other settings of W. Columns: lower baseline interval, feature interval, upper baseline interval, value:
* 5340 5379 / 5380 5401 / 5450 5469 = 0.53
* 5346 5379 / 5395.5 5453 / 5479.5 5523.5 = 1.68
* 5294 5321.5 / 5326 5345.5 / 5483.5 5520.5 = 0.92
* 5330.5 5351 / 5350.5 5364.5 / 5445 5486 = -0.66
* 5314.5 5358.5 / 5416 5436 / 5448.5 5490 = 0.49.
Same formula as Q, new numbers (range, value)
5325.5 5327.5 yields 1.89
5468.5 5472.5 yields 2.13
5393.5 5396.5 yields 1.98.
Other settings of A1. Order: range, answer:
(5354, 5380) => 2.11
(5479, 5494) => 2.08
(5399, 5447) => 2.05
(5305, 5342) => 2.09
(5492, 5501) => 2.14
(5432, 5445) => 2.09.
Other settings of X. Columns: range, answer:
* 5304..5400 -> 2.1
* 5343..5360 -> 2.19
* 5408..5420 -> 2.06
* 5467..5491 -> 2.07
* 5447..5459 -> 2.11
